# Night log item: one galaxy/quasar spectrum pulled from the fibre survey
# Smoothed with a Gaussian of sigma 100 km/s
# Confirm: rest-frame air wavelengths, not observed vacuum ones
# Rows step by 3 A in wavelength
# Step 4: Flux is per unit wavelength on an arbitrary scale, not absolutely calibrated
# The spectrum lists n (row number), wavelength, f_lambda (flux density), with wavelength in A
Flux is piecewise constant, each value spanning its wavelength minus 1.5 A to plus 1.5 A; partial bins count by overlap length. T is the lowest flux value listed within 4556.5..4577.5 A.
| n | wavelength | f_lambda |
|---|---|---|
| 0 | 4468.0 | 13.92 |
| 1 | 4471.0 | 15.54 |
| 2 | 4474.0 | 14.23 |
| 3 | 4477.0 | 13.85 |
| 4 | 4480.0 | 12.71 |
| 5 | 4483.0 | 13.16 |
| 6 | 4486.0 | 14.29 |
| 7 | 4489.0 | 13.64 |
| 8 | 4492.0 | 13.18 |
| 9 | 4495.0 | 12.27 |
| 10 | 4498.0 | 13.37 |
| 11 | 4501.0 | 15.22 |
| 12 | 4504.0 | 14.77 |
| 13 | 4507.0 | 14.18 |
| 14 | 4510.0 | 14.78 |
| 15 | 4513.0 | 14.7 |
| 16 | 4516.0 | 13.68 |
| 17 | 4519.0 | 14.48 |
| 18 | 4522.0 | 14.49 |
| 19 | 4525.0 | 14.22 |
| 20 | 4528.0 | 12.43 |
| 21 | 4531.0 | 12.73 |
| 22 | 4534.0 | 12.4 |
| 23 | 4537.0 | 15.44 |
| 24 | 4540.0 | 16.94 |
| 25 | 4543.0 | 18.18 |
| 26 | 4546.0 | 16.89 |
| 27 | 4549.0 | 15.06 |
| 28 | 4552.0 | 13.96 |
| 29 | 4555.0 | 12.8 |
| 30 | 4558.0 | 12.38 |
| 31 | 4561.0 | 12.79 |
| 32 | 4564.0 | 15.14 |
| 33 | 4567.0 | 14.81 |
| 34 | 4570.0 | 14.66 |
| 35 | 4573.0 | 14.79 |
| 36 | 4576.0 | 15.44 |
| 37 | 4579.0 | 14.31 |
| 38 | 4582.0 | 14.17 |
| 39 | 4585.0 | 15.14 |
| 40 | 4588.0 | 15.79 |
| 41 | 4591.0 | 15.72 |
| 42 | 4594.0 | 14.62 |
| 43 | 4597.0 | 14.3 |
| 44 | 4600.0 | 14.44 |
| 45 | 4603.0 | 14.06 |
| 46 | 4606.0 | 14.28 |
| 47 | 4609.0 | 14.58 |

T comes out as 12.38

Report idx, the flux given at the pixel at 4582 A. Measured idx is 14.17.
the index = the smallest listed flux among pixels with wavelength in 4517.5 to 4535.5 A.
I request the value 12.4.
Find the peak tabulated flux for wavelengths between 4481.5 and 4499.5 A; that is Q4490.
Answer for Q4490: 14.29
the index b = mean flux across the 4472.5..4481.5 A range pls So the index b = 13.6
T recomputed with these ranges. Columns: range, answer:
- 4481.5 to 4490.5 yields 13.16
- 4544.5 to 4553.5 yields 13.96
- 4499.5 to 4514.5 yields 14.18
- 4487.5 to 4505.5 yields 12.27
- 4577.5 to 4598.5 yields 14.17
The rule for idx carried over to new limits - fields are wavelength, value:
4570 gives 14.66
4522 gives 14.49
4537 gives 15.44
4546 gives 16.89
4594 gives 14.62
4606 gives 14.28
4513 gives 14.7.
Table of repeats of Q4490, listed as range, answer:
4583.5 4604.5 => 15.79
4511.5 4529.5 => 14.7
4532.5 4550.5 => 18.18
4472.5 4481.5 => 14.23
